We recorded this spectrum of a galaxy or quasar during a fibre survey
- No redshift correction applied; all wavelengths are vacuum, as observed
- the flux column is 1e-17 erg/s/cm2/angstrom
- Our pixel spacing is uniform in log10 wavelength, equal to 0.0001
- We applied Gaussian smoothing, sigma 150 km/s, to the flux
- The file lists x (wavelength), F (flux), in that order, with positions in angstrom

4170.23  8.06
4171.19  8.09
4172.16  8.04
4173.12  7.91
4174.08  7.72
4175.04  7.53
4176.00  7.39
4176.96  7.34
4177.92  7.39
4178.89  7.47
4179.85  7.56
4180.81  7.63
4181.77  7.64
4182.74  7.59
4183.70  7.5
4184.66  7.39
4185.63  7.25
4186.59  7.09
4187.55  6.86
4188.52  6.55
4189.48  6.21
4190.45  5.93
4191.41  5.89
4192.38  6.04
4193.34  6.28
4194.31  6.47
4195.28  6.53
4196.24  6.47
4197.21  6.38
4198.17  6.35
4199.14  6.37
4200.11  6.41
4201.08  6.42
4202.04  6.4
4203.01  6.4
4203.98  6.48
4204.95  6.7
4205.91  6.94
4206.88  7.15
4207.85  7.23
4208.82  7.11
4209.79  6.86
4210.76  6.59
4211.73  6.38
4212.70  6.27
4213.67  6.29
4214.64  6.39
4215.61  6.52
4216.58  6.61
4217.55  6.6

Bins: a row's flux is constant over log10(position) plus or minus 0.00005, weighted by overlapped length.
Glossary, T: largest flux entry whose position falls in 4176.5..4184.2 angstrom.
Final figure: 7.64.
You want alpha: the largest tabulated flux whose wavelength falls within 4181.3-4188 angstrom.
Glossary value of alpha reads 7.64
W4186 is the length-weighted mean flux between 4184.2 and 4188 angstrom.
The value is 7.15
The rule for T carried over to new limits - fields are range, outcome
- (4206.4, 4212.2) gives 7.23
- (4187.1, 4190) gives 6.86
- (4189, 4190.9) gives 6.21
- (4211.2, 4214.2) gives 6.38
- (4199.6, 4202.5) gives 6.42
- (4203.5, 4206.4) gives 6.94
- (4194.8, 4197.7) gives 6.53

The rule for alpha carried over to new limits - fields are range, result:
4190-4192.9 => 6.04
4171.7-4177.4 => 8.04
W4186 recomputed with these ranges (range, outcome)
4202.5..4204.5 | 6.42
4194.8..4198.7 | 6.44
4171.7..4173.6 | 7.98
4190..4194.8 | 6.12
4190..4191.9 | 5.91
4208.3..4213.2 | 6.64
